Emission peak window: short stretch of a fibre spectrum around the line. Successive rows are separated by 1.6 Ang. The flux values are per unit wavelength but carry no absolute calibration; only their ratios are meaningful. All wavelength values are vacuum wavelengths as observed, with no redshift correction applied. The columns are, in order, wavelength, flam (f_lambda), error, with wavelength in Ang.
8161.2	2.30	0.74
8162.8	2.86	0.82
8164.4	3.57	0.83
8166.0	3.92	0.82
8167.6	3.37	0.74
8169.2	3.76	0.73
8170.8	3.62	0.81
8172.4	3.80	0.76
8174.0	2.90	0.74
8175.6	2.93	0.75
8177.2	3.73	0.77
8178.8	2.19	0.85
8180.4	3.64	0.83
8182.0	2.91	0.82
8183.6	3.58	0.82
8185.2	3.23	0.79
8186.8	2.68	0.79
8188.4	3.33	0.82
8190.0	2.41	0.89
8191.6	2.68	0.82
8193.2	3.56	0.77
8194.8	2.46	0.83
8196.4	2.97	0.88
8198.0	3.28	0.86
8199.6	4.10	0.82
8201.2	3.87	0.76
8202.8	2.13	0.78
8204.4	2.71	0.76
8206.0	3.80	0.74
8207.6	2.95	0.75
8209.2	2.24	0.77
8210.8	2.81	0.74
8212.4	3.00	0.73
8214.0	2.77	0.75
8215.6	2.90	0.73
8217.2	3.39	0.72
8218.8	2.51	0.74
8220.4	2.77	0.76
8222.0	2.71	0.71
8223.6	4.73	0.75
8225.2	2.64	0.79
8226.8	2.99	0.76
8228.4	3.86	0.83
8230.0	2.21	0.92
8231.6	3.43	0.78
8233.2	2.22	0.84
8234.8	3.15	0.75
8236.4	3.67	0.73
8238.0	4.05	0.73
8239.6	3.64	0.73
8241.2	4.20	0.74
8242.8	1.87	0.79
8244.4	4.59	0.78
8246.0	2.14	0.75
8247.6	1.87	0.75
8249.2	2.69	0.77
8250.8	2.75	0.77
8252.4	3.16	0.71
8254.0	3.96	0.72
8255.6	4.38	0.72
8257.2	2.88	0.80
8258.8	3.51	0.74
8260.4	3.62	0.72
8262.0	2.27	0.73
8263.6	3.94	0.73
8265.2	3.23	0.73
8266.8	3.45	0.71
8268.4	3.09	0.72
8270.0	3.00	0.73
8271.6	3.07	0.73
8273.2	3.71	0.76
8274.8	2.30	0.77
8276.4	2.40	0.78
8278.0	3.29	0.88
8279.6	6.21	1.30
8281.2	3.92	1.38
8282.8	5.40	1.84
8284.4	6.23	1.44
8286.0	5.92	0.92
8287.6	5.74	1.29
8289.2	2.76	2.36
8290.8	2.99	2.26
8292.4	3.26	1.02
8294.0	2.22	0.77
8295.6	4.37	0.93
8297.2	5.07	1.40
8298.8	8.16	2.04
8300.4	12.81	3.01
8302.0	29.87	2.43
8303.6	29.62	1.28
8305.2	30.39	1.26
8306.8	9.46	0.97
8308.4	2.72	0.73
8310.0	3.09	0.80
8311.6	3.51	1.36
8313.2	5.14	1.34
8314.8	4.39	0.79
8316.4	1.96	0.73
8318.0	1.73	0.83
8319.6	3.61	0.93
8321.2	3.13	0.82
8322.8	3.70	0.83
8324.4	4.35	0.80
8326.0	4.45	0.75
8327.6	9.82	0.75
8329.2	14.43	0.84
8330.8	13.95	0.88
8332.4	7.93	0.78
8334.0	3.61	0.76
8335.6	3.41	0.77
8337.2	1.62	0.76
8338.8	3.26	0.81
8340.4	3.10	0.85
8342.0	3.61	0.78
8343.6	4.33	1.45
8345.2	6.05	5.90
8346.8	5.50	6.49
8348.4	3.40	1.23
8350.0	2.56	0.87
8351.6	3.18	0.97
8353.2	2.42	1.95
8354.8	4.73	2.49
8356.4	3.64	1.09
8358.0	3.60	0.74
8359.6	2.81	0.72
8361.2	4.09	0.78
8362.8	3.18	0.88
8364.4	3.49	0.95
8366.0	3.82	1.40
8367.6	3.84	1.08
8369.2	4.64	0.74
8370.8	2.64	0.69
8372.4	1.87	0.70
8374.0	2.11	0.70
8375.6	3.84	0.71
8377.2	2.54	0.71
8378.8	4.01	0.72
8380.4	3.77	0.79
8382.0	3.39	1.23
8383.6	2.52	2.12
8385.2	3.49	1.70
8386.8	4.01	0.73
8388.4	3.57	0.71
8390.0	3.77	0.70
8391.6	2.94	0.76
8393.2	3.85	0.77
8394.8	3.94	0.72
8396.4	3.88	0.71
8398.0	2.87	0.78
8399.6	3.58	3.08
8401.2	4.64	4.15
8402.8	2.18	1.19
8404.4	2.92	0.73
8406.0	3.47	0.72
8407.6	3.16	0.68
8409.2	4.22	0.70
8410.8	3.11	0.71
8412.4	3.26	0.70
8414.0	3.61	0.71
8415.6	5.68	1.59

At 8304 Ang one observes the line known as H-alpha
